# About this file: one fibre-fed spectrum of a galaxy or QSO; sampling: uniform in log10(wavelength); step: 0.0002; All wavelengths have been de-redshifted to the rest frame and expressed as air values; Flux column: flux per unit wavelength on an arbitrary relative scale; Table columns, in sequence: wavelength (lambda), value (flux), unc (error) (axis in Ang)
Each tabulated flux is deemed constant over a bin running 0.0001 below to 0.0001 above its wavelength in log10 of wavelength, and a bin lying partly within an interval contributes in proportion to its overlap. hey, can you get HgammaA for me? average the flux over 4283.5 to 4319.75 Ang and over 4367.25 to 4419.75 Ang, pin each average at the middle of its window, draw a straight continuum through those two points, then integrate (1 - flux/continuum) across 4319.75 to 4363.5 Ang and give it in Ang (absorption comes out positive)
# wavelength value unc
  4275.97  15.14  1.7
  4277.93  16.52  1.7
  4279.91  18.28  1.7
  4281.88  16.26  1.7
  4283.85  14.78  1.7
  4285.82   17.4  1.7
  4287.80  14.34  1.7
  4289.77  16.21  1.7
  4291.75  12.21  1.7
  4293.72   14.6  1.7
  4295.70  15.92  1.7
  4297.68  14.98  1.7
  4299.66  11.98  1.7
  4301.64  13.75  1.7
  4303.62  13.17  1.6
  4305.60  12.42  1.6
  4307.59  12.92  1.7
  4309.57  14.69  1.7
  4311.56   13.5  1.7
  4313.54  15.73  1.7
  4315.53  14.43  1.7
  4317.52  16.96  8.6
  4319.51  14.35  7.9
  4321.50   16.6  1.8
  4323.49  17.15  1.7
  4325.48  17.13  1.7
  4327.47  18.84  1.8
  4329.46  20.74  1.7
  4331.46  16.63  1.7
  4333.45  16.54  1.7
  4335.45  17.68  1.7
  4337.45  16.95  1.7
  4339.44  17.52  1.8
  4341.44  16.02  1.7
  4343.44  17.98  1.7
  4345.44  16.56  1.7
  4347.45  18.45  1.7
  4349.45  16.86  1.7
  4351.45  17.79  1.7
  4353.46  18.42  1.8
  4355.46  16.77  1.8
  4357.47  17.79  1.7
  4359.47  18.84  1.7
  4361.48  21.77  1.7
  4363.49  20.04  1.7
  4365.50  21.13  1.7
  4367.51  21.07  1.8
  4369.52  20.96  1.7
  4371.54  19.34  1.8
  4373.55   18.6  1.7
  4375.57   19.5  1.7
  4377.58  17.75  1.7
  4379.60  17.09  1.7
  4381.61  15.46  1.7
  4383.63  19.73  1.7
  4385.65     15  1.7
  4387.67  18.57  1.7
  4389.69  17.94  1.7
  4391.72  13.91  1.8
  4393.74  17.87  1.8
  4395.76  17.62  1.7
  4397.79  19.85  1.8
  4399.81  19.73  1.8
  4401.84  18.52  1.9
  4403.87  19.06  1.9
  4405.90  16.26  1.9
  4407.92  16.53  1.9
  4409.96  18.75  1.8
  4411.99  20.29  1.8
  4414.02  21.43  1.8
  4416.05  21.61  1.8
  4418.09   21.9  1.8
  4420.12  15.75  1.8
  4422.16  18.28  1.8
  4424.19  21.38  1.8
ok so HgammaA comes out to -4.13 Ang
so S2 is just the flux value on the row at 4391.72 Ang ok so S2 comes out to 13.91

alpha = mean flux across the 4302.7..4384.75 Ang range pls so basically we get 17.4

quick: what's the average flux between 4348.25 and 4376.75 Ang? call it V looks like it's 19.2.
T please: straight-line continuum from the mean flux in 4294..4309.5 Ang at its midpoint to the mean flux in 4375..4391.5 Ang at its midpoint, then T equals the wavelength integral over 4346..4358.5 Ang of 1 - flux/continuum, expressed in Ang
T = -1.3 Ang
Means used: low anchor 13.7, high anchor 17.4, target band 17.6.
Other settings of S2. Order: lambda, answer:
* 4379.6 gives 17.09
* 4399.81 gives 19.73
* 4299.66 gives 11.98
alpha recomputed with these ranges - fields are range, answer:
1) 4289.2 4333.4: 15.2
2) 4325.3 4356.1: 17.6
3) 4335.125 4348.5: 17.3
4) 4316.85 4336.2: 17.3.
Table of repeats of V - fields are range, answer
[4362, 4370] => 20.9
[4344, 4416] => 18.5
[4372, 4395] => 17.5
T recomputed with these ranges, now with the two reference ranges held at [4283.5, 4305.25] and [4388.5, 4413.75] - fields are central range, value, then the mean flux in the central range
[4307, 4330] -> -1.16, 16.1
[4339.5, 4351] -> -0.74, 17.2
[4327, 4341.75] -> -1.72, 17.6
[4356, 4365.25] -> -1.58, 19.6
